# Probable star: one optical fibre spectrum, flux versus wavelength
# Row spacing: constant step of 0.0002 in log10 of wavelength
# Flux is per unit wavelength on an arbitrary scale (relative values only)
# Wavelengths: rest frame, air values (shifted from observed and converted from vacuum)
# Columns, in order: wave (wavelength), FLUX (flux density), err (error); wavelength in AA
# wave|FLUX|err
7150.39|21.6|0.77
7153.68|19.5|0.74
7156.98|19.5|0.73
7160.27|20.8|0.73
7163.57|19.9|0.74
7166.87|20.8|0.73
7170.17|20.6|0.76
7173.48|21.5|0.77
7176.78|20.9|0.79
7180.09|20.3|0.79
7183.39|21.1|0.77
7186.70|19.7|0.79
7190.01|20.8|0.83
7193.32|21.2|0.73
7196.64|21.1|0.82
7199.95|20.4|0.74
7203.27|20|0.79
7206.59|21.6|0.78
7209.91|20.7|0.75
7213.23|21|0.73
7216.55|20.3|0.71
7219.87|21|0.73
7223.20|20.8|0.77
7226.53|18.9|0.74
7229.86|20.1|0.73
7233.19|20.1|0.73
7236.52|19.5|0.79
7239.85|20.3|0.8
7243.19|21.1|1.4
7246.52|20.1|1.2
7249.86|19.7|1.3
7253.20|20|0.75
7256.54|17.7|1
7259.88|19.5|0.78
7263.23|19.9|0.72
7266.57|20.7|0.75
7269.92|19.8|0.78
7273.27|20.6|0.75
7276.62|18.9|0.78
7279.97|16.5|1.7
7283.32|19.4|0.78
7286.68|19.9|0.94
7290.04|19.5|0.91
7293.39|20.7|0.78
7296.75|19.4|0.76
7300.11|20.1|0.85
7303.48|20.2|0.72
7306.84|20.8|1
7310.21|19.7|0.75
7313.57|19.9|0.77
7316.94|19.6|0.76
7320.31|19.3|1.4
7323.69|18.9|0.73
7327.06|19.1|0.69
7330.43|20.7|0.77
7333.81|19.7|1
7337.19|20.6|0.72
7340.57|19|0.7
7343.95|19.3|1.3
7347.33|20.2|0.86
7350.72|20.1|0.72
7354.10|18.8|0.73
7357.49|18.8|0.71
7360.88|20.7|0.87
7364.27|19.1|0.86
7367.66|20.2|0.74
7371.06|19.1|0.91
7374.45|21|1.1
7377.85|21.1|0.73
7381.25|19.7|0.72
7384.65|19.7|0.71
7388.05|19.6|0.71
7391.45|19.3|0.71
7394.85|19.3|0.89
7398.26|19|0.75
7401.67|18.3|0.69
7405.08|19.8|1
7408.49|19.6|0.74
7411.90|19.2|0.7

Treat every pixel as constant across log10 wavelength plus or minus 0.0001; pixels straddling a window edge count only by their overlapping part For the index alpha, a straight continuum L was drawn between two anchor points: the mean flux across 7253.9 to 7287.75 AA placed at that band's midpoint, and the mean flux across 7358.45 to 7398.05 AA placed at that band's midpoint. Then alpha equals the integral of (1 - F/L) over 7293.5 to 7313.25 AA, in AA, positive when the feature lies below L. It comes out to -0.6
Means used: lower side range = 19.3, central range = 20.1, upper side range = 19.8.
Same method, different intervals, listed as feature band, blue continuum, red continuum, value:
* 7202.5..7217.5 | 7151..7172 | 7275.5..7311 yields -0.6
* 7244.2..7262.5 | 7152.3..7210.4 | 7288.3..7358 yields 0.6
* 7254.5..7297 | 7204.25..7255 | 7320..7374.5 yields 1.3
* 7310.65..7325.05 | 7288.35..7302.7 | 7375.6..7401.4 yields 0.3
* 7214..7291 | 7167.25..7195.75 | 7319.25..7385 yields 2.2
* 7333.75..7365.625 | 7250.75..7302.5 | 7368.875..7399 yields 0.1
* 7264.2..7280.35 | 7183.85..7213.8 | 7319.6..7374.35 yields 0.5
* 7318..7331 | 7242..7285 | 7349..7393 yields 0.2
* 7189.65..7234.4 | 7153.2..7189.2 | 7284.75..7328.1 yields -0.7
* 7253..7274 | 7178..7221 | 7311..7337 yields 0.5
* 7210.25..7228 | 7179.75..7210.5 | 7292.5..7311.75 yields 0.1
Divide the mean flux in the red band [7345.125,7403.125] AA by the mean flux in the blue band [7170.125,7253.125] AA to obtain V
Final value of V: 0.96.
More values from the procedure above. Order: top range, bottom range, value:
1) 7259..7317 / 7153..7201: 0.96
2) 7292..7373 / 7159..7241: 0.96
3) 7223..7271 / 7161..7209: 0.96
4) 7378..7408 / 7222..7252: 0.97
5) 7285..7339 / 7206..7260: 0.99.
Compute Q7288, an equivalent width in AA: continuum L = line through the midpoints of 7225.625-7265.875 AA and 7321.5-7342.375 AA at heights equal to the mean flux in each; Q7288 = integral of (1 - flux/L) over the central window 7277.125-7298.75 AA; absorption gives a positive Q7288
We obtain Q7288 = 0.5 AA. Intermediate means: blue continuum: 19.8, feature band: 19.2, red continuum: 19.7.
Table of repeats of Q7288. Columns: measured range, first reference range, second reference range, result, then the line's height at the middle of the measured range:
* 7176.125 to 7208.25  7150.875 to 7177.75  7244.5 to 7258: -0.89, 20.1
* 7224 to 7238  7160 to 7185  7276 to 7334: 0.35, 20.2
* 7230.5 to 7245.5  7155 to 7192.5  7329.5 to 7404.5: 0.02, 20.3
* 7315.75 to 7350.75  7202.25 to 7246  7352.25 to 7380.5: 0.55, 20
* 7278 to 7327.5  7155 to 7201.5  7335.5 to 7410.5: 1.12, 20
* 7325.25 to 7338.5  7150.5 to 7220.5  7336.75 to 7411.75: -0.10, 19.8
